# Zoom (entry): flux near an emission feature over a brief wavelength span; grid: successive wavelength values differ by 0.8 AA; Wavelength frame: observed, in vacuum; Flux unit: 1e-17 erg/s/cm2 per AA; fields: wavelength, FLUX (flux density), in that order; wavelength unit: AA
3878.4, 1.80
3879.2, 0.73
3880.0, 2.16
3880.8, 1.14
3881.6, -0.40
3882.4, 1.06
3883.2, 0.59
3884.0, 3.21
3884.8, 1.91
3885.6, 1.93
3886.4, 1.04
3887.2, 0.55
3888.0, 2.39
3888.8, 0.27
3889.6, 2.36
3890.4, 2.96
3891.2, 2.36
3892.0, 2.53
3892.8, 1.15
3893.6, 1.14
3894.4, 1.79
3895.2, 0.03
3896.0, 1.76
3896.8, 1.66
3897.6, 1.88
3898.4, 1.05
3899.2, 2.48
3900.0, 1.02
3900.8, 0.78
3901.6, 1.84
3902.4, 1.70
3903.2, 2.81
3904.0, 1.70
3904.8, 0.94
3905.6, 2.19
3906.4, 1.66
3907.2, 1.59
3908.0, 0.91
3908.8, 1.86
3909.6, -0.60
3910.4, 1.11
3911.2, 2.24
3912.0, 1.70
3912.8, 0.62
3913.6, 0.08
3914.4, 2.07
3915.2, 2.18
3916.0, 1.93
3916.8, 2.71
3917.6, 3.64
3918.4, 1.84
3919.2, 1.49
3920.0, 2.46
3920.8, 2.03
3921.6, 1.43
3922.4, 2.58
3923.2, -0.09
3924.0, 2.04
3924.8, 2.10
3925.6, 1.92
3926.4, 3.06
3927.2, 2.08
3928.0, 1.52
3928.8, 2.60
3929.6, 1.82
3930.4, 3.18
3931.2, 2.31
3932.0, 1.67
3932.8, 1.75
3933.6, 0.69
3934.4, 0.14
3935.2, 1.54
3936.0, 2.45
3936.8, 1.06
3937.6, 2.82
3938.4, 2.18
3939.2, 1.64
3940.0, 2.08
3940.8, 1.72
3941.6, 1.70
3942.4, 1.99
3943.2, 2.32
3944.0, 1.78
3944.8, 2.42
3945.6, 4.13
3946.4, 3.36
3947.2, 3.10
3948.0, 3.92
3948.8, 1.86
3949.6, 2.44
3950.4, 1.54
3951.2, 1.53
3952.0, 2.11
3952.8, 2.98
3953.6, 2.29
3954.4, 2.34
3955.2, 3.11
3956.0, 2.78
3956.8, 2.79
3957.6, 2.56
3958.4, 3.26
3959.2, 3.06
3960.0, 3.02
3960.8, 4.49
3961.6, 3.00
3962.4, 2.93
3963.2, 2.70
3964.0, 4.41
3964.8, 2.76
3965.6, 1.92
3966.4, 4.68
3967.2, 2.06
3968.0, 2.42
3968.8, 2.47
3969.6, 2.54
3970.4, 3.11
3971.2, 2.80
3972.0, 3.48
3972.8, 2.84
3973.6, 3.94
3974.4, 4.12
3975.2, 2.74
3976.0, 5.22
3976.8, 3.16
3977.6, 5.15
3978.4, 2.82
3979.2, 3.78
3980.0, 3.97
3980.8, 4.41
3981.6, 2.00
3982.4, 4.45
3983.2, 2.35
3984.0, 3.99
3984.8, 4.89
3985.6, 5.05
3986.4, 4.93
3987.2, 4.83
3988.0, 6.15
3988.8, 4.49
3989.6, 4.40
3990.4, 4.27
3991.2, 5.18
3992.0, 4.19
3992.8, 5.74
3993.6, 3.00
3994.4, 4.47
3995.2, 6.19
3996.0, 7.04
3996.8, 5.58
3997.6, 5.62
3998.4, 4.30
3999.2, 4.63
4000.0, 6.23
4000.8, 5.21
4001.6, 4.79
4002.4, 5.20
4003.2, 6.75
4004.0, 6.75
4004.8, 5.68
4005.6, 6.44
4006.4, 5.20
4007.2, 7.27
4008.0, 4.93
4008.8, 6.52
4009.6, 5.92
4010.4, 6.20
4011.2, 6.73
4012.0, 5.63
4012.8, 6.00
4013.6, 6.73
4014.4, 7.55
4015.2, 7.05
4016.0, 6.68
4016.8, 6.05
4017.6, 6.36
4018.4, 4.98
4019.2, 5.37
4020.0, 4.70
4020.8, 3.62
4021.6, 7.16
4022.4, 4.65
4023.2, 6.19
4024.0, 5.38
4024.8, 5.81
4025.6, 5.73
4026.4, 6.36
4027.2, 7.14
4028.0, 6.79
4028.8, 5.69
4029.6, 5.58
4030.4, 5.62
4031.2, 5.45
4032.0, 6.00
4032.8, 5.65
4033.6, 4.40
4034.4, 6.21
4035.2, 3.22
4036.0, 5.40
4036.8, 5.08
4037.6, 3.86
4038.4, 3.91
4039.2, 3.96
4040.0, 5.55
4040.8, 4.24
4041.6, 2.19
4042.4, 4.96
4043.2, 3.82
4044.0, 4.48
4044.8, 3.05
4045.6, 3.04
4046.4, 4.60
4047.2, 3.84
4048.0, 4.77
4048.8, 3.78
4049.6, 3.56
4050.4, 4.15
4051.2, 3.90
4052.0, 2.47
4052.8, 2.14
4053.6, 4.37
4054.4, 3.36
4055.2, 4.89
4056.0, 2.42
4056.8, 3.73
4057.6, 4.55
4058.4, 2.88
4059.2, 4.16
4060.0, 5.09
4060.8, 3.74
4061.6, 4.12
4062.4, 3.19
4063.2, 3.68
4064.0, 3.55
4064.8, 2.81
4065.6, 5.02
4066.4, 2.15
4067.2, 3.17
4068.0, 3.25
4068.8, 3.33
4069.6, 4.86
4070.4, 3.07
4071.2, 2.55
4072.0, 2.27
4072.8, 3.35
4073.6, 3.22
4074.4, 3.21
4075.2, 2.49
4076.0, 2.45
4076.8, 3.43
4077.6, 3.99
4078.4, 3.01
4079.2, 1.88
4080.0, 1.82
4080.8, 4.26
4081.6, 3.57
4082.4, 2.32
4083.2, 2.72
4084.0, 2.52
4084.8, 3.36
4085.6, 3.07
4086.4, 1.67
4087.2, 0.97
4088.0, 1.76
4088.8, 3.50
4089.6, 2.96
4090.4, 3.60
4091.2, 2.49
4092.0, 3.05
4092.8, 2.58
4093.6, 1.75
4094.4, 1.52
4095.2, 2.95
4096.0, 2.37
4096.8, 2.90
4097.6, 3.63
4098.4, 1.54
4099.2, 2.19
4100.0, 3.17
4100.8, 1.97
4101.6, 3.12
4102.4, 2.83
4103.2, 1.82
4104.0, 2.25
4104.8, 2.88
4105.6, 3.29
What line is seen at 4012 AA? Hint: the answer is C IV 1549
